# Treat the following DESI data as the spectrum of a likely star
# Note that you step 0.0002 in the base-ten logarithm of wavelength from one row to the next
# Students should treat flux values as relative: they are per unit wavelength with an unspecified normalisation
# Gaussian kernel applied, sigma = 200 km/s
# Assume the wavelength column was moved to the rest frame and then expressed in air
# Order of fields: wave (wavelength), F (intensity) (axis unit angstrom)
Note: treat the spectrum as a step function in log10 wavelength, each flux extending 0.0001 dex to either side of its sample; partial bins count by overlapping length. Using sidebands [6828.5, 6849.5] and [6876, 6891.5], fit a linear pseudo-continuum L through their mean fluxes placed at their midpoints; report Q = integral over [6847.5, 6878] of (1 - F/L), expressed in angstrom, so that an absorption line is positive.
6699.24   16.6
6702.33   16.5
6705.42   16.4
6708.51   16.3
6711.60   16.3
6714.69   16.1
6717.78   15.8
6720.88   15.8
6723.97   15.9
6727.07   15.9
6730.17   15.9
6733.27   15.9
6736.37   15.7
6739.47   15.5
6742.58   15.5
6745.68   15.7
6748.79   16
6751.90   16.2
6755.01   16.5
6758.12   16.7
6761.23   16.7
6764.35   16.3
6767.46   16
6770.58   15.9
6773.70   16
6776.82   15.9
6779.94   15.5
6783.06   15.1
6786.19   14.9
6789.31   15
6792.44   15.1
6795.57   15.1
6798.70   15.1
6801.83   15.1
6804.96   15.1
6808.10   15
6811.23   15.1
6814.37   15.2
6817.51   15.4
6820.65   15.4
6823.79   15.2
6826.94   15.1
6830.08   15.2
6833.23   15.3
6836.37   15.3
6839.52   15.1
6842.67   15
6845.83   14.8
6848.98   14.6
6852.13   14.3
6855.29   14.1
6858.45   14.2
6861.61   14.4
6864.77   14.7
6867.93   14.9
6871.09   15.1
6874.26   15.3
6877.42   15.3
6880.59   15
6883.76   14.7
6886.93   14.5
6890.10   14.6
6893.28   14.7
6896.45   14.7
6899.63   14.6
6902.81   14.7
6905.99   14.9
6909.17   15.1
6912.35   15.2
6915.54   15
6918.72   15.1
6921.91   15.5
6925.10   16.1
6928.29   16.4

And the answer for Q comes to 0.5 angstrom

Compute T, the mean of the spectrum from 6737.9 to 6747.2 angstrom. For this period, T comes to 15.6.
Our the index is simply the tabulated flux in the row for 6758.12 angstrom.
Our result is 16.7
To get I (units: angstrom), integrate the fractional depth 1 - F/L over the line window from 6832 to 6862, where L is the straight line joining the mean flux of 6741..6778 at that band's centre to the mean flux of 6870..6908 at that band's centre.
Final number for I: 1.1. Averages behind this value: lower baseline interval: 16.1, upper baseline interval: 14.8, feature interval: 14.7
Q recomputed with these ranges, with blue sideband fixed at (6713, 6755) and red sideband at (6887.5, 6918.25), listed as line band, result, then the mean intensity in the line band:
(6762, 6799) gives 0.1 angstrom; 15.5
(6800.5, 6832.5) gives 0.4 angstrom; 15.2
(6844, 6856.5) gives 0.6 angstrom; 14.5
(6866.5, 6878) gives -0.1 angstrom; 15.1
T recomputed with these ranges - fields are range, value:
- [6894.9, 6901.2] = 14.6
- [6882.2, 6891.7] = 14.6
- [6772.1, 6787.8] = 15.5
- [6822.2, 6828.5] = 15.1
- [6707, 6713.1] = 16.3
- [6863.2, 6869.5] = 14.8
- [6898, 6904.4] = 14.6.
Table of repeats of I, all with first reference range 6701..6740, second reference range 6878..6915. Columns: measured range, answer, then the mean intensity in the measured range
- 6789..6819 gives 0.6 angstrom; 15.1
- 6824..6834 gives 0.1 angstrom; 15.2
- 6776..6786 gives 0.1 angstrom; 15.4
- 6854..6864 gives 0.5 angstrom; 14.3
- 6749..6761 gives -0.5 angstrom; 16.4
